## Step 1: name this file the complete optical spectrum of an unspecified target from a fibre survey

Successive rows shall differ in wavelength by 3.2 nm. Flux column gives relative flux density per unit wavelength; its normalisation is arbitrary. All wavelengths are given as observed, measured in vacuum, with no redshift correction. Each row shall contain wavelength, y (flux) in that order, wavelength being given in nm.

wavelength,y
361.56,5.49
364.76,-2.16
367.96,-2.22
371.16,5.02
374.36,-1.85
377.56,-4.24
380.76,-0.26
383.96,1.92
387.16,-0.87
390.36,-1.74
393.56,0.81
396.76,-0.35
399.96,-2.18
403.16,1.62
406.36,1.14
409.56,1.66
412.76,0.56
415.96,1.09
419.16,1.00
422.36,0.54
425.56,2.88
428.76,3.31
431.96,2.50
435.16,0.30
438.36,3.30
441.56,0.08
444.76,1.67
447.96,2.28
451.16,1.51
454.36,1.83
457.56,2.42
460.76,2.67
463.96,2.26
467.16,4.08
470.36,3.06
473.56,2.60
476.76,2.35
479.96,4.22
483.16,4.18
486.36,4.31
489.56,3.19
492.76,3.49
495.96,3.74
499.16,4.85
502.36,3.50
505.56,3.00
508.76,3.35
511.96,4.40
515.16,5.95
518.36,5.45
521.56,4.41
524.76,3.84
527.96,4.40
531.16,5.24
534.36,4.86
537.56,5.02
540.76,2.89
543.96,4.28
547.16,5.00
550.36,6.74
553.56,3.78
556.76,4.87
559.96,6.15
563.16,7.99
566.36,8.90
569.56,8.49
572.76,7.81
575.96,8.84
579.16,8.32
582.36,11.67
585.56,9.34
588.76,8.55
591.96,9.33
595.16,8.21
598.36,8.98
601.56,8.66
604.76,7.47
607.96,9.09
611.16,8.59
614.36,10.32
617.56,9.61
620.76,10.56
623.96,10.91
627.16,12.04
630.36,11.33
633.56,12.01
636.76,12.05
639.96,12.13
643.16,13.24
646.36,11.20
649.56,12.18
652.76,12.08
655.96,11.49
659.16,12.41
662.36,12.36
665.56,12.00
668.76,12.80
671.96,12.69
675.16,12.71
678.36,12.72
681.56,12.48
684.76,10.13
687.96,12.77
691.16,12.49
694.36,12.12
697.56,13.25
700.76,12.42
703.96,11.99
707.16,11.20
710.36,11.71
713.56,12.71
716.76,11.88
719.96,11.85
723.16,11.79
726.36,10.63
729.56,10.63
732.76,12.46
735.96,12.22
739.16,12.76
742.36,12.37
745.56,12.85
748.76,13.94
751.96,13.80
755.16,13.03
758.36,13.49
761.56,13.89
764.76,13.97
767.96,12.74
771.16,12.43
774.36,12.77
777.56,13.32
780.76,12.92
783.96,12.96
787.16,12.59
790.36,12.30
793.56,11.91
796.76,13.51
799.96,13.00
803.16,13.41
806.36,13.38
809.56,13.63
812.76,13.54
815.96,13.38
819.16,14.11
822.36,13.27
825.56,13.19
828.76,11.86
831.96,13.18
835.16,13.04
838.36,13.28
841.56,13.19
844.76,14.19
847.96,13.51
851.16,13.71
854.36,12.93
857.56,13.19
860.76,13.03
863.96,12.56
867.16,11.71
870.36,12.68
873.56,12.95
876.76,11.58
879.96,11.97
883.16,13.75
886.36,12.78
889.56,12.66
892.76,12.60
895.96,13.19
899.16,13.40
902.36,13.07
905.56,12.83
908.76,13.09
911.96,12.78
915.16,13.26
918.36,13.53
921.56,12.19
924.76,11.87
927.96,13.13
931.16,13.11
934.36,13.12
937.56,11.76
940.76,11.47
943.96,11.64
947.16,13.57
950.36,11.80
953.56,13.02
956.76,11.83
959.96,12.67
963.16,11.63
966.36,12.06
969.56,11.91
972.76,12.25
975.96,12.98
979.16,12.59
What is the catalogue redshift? 0.41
